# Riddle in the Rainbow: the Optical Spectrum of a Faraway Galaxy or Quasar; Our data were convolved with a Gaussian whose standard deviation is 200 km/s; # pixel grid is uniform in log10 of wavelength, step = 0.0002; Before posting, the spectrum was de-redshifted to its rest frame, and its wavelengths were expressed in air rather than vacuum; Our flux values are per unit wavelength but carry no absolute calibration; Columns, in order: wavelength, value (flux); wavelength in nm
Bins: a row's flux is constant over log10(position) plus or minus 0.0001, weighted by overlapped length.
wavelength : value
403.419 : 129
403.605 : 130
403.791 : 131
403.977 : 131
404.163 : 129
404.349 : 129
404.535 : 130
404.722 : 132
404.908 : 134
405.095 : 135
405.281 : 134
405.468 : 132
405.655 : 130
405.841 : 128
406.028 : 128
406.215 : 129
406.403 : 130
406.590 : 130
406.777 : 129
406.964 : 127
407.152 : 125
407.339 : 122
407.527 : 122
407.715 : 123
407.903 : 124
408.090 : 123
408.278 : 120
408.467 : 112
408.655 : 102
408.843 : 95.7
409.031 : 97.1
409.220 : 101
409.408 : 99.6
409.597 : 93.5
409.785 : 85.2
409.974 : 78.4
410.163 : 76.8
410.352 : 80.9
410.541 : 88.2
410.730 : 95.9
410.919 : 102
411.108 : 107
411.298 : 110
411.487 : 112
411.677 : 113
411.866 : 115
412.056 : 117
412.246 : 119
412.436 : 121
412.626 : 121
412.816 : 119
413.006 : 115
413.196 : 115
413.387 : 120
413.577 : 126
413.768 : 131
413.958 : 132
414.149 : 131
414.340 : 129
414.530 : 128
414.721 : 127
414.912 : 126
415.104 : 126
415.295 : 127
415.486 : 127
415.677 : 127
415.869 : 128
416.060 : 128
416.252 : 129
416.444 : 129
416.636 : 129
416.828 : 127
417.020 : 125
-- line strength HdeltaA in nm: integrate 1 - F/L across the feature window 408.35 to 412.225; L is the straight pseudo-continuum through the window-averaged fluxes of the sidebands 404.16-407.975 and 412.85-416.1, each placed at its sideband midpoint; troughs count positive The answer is 0.84 nm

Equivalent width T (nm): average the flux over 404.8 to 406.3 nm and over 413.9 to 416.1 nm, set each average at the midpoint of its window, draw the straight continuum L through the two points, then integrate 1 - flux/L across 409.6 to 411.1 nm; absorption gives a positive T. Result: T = 0.48 nm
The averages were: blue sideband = 131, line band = 88.4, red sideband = 128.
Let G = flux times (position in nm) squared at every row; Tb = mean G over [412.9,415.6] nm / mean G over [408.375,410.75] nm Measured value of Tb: 1.39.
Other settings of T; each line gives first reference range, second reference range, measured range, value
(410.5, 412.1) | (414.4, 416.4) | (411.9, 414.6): -0.14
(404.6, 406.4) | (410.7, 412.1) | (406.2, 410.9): 0.49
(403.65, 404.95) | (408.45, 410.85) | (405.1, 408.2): -0.38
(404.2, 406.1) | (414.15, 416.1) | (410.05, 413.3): 0.54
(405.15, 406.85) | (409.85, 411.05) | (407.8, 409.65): -0.05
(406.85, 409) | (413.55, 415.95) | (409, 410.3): 0.33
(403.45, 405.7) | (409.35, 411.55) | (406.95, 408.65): -0.15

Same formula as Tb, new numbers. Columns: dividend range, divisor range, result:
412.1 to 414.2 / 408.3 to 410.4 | 1.33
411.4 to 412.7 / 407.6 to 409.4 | 1.08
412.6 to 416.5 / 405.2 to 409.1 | 1.07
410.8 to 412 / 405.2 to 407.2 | 0.87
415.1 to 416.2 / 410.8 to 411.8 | 1.20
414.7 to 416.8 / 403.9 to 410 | 1.11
